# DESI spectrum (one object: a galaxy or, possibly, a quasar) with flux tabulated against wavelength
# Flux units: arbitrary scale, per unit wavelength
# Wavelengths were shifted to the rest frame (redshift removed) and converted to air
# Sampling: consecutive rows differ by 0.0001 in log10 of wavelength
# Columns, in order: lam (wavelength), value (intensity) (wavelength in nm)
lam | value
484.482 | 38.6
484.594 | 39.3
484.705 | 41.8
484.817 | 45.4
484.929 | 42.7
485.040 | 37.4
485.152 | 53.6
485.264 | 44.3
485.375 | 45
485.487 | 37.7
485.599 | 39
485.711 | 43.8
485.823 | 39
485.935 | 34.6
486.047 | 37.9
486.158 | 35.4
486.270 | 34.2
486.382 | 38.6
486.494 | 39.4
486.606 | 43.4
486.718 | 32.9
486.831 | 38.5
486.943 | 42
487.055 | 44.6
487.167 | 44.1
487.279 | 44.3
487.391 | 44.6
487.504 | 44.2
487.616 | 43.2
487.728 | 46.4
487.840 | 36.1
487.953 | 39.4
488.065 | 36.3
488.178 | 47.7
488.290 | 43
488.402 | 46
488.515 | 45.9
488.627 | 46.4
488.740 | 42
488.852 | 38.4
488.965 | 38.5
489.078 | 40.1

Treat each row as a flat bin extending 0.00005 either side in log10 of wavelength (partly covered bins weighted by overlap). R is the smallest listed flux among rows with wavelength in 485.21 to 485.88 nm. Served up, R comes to 37.7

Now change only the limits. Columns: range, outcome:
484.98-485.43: 37.4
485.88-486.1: 34.6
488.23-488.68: 43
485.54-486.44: 34.2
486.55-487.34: 32.9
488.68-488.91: 38.4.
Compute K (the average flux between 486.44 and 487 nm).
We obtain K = 39.2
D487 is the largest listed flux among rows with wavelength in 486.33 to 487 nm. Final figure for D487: 43.4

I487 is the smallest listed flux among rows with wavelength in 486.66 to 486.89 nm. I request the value 32.9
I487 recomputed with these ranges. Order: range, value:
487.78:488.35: 36.1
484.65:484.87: 41.8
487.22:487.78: 43.2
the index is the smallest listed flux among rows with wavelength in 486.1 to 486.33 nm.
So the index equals 34.2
